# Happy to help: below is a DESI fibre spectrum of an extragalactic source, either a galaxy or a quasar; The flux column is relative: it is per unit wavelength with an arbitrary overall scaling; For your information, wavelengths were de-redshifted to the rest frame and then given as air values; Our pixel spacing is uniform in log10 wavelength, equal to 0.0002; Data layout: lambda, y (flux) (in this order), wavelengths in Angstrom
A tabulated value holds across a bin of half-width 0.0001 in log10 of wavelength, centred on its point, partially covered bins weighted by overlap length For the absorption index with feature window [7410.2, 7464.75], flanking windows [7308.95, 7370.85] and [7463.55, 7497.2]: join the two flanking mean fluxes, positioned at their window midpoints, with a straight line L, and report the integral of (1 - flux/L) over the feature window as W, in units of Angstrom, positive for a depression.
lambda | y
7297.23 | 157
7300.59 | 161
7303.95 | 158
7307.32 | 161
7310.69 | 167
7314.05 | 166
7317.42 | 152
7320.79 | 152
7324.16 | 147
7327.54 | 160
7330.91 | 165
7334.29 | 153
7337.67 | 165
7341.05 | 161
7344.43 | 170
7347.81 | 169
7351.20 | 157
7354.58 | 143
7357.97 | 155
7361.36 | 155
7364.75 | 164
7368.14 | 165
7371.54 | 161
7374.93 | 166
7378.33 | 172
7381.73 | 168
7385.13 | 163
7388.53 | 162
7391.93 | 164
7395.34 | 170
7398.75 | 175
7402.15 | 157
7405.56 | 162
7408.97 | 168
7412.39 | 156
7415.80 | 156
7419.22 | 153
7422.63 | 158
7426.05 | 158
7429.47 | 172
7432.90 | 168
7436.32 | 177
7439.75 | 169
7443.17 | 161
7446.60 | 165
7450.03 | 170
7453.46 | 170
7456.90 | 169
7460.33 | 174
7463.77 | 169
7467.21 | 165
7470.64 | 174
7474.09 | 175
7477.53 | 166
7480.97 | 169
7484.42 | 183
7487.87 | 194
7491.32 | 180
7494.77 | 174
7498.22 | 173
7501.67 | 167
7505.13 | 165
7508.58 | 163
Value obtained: 1.61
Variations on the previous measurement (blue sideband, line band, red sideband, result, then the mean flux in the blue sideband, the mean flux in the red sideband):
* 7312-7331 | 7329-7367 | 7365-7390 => 0.2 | 157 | 165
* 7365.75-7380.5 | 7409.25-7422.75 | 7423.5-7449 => 0.8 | 166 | 167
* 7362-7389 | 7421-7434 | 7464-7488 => 0.4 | 165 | 174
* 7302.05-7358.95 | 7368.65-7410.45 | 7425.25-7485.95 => -0.4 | 159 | 170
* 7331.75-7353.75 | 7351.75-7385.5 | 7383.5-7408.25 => 0.5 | 162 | 165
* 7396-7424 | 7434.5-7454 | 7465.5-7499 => -0.1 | 161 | 175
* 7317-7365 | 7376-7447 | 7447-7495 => 0.8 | 158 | 173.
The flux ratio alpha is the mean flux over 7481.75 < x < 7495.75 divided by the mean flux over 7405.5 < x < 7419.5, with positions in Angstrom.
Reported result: 1.1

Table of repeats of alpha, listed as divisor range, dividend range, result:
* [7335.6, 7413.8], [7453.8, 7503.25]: 1.07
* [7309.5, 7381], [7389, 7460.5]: 1.03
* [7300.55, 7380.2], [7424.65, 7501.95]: 1.07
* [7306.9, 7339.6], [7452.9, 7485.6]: 1.08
